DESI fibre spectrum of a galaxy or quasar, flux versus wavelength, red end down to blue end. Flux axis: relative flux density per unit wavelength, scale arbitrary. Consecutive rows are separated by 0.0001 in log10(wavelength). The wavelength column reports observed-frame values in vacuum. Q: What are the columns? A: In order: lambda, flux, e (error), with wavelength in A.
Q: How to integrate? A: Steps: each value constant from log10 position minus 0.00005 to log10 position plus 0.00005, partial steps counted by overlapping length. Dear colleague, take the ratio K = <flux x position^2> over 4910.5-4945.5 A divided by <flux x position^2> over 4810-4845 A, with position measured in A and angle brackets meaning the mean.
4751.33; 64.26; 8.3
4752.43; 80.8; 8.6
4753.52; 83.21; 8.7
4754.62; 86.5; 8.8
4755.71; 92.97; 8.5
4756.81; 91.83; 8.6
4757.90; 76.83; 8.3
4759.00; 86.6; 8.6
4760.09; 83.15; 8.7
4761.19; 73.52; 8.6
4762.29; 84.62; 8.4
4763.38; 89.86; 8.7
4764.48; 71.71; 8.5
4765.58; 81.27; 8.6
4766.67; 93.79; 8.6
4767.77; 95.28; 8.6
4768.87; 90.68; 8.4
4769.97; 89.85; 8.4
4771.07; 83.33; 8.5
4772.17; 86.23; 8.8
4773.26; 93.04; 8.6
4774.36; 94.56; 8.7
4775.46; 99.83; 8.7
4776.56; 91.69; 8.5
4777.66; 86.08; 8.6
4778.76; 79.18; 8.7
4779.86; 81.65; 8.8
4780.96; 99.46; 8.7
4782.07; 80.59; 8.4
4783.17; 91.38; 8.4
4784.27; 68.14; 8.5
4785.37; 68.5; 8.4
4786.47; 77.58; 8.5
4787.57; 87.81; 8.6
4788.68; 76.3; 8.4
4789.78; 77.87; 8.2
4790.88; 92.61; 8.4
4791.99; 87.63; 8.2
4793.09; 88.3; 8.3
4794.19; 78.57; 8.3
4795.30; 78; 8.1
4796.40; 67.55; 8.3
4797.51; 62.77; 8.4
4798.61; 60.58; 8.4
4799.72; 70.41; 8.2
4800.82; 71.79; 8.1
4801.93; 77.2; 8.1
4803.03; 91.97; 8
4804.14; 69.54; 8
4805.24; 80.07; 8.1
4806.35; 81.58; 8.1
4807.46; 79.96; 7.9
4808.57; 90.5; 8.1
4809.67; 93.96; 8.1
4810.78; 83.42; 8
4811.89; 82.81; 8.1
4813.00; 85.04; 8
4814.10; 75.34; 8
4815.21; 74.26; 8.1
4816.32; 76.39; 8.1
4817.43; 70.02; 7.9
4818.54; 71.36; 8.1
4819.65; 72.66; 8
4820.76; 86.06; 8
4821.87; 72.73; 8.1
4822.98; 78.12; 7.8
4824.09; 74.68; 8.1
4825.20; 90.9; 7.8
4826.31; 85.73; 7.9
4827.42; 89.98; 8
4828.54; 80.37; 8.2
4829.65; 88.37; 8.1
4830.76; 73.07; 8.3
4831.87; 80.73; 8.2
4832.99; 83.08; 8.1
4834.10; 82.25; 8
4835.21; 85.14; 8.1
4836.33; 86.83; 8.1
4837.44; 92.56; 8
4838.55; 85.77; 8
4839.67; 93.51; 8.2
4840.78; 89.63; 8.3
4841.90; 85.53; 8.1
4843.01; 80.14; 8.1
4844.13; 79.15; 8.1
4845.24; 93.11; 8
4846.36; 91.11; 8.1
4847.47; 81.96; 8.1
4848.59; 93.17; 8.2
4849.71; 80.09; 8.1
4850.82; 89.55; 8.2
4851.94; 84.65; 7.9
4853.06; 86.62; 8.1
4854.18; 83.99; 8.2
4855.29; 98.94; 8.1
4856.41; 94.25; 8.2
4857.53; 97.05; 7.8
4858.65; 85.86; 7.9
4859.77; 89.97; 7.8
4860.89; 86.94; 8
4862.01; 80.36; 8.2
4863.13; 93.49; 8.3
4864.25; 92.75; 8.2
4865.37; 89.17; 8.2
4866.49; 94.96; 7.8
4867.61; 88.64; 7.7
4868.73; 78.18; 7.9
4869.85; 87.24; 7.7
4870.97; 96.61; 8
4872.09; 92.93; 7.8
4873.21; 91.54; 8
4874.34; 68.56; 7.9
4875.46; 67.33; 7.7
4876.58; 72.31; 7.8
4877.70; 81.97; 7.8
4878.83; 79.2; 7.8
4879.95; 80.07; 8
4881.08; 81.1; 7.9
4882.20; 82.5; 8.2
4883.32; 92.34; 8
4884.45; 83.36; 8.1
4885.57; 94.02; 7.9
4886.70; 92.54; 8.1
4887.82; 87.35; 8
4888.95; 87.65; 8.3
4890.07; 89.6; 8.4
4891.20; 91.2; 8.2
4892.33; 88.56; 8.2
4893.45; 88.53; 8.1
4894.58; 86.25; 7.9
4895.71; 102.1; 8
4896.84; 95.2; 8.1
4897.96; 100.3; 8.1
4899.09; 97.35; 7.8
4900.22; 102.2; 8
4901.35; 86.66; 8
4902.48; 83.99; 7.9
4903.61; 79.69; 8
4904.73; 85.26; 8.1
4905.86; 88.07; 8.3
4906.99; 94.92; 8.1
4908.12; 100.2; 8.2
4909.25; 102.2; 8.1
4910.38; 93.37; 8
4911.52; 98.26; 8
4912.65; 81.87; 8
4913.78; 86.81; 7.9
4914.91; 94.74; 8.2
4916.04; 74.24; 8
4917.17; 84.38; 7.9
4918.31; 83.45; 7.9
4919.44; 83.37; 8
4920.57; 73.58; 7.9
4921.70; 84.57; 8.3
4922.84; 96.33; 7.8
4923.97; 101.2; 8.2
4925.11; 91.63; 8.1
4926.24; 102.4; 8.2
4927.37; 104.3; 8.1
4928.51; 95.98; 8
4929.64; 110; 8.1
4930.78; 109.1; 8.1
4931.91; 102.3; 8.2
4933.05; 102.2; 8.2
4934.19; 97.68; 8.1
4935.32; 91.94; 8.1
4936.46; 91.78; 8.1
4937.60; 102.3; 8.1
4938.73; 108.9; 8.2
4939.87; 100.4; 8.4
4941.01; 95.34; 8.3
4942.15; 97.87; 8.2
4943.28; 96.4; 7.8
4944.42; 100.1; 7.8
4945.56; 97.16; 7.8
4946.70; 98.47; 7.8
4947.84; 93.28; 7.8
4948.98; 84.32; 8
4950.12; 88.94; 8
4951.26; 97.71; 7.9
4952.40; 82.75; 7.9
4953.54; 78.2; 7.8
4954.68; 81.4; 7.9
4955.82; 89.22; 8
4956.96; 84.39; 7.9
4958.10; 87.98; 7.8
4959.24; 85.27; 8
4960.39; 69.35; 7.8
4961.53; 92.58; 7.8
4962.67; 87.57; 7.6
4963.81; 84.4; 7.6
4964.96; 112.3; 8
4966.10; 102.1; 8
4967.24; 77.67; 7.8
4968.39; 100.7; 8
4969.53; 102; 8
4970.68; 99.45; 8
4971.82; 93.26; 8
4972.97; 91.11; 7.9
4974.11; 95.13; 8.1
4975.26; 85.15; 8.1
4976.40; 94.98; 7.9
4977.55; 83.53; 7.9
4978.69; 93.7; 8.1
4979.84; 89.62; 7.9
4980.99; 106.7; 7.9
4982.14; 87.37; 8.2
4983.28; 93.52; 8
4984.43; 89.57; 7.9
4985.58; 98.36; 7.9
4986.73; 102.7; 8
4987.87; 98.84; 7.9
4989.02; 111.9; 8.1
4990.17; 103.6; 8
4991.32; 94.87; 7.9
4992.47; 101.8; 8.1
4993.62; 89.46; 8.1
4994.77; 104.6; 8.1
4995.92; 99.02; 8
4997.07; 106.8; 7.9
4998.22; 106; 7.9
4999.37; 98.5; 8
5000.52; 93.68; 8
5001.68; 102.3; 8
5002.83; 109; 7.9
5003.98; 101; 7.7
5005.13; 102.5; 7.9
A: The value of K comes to 1.21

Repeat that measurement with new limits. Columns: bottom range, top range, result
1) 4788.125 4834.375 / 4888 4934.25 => 1.22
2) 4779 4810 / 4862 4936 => 1.18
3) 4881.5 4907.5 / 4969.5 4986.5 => 1.07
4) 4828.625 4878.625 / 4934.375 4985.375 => 1.12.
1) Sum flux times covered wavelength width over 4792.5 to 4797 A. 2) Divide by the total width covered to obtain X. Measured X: 78.1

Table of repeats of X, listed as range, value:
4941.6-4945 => 98.3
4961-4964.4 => 88.2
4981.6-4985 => 90.3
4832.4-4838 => 85.9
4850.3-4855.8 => 88.7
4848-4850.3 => 86.6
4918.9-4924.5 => 87.8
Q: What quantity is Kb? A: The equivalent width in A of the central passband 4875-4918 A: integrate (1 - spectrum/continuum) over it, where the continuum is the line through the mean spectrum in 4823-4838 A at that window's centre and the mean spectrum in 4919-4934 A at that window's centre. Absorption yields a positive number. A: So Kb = 2.1 A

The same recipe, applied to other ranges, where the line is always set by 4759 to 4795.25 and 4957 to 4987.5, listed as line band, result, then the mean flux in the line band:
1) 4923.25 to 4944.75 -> -2.1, 100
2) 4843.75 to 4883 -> 0.9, 86.2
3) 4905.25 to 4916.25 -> -0.2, 92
